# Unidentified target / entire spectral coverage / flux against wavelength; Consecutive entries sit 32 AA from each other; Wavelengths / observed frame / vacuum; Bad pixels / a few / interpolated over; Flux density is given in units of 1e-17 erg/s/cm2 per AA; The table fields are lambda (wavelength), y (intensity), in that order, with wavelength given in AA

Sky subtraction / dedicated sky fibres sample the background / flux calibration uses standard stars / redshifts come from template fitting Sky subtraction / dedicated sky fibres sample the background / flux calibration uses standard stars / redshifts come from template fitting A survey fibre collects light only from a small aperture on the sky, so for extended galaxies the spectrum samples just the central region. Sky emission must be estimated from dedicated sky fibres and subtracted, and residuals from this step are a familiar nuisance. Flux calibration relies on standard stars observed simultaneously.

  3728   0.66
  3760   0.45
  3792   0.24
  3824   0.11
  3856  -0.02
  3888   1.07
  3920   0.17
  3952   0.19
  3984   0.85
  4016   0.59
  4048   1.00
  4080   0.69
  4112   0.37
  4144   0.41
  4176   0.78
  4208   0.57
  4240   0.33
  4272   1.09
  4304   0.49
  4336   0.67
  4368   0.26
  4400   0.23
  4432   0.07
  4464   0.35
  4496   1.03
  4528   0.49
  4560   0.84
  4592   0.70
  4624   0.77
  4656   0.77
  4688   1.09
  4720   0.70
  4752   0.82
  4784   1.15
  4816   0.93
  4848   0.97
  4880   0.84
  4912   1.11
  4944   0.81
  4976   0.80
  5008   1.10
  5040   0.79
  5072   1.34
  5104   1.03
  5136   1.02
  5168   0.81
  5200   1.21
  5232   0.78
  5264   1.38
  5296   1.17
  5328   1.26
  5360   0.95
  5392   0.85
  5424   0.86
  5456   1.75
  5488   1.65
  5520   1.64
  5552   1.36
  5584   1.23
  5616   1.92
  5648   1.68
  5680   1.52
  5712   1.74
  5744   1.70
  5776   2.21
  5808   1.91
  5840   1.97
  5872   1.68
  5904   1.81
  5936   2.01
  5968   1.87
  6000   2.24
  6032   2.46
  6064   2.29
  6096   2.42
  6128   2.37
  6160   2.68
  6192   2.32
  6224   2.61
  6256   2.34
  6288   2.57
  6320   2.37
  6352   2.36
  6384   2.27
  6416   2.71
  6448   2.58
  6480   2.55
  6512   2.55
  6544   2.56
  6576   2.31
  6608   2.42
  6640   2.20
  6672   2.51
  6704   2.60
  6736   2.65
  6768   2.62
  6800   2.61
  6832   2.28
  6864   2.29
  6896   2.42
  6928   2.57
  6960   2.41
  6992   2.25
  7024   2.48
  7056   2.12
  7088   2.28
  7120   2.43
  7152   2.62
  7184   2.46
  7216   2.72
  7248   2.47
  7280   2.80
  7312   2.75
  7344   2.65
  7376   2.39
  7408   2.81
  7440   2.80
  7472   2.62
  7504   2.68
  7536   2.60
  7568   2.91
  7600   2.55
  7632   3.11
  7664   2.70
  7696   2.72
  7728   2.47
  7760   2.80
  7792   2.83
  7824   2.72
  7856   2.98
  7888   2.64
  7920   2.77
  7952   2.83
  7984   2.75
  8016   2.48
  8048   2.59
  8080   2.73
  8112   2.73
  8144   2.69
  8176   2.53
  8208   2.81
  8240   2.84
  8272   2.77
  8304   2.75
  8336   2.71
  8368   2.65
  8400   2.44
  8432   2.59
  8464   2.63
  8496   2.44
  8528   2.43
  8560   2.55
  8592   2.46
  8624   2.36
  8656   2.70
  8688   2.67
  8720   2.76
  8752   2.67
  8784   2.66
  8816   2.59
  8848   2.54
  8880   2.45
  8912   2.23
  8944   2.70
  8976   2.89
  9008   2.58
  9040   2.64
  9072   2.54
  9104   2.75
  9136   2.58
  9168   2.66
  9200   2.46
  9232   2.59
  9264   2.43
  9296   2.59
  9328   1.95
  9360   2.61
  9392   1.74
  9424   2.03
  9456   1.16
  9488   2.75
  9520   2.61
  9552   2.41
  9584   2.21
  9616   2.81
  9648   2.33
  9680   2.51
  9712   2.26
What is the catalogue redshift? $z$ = 0.36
